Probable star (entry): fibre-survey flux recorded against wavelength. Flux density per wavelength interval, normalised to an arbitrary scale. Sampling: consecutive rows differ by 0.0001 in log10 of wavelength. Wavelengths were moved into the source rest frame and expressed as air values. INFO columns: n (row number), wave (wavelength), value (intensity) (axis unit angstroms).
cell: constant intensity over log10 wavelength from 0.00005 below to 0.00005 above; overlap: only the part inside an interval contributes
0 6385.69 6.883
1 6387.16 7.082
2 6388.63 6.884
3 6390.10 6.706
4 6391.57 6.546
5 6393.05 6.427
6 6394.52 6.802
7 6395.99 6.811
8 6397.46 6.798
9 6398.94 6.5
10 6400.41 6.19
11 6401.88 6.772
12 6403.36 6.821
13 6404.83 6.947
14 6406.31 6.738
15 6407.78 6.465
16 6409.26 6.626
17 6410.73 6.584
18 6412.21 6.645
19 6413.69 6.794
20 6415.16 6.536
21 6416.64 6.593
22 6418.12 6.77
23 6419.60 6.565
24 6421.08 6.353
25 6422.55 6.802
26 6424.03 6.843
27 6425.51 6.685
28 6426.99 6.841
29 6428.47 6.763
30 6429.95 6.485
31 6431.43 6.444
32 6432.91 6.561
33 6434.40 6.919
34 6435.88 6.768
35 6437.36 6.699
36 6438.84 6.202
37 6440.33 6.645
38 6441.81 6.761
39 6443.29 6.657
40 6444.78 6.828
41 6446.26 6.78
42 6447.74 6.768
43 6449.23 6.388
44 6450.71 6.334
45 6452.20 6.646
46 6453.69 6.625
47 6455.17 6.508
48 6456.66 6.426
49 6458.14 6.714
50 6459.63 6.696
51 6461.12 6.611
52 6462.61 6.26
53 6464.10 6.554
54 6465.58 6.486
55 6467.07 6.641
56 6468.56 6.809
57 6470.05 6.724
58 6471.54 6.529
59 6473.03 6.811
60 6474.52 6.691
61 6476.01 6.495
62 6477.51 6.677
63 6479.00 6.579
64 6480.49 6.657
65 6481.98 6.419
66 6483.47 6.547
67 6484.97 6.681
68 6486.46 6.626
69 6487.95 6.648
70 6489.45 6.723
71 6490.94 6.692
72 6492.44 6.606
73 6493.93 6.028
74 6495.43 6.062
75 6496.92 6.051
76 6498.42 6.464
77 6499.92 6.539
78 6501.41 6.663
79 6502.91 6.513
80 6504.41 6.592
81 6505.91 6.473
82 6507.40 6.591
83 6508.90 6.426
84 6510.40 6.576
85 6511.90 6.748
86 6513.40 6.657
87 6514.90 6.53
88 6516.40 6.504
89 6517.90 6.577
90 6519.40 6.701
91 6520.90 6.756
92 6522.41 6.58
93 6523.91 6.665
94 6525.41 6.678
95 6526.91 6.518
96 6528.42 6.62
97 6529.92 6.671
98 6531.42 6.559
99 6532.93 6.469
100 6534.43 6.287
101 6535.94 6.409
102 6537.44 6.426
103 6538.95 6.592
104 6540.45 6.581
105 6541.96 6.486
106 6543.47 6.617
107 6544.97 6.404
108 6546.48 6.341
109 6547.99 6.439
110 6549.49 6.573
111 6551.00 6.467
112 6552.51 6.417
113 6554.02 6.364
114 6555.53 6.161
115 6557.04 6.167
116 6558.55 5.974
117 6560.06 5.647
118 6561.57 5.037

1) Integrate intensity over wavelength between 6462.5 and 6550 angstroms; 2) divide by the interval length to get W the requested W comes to 6.55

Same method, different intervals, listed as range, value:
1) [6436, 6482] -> 6.61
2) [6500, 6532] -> 6.6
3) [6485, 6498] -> 6.45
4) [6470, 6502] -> 6.54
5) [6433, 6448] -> 6.69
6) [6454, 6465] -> 6.55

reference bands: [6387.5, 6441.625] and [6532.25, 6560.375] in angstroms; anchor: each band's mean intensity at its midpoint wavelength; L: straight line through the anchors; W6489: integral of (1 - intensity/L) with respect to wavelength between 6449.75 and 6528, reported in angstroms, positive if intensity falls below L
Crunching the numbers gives -0.82 angstroms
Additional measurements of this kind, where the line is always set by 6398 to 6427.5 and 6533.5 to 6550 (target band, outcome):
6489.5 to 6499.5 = 0.3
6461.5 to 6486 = -0.1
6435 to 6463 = 0.0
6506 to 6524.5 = -0.3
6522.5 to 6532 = -0.2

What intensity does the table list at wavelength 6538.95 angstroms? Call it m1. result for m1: 6.592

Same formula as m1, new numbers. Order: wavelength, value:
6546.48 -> 6.341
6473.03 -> 6.811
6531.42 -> 6.559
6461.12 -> 6.611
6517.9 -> 6.577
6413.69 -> 6.794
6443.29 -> 6.657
